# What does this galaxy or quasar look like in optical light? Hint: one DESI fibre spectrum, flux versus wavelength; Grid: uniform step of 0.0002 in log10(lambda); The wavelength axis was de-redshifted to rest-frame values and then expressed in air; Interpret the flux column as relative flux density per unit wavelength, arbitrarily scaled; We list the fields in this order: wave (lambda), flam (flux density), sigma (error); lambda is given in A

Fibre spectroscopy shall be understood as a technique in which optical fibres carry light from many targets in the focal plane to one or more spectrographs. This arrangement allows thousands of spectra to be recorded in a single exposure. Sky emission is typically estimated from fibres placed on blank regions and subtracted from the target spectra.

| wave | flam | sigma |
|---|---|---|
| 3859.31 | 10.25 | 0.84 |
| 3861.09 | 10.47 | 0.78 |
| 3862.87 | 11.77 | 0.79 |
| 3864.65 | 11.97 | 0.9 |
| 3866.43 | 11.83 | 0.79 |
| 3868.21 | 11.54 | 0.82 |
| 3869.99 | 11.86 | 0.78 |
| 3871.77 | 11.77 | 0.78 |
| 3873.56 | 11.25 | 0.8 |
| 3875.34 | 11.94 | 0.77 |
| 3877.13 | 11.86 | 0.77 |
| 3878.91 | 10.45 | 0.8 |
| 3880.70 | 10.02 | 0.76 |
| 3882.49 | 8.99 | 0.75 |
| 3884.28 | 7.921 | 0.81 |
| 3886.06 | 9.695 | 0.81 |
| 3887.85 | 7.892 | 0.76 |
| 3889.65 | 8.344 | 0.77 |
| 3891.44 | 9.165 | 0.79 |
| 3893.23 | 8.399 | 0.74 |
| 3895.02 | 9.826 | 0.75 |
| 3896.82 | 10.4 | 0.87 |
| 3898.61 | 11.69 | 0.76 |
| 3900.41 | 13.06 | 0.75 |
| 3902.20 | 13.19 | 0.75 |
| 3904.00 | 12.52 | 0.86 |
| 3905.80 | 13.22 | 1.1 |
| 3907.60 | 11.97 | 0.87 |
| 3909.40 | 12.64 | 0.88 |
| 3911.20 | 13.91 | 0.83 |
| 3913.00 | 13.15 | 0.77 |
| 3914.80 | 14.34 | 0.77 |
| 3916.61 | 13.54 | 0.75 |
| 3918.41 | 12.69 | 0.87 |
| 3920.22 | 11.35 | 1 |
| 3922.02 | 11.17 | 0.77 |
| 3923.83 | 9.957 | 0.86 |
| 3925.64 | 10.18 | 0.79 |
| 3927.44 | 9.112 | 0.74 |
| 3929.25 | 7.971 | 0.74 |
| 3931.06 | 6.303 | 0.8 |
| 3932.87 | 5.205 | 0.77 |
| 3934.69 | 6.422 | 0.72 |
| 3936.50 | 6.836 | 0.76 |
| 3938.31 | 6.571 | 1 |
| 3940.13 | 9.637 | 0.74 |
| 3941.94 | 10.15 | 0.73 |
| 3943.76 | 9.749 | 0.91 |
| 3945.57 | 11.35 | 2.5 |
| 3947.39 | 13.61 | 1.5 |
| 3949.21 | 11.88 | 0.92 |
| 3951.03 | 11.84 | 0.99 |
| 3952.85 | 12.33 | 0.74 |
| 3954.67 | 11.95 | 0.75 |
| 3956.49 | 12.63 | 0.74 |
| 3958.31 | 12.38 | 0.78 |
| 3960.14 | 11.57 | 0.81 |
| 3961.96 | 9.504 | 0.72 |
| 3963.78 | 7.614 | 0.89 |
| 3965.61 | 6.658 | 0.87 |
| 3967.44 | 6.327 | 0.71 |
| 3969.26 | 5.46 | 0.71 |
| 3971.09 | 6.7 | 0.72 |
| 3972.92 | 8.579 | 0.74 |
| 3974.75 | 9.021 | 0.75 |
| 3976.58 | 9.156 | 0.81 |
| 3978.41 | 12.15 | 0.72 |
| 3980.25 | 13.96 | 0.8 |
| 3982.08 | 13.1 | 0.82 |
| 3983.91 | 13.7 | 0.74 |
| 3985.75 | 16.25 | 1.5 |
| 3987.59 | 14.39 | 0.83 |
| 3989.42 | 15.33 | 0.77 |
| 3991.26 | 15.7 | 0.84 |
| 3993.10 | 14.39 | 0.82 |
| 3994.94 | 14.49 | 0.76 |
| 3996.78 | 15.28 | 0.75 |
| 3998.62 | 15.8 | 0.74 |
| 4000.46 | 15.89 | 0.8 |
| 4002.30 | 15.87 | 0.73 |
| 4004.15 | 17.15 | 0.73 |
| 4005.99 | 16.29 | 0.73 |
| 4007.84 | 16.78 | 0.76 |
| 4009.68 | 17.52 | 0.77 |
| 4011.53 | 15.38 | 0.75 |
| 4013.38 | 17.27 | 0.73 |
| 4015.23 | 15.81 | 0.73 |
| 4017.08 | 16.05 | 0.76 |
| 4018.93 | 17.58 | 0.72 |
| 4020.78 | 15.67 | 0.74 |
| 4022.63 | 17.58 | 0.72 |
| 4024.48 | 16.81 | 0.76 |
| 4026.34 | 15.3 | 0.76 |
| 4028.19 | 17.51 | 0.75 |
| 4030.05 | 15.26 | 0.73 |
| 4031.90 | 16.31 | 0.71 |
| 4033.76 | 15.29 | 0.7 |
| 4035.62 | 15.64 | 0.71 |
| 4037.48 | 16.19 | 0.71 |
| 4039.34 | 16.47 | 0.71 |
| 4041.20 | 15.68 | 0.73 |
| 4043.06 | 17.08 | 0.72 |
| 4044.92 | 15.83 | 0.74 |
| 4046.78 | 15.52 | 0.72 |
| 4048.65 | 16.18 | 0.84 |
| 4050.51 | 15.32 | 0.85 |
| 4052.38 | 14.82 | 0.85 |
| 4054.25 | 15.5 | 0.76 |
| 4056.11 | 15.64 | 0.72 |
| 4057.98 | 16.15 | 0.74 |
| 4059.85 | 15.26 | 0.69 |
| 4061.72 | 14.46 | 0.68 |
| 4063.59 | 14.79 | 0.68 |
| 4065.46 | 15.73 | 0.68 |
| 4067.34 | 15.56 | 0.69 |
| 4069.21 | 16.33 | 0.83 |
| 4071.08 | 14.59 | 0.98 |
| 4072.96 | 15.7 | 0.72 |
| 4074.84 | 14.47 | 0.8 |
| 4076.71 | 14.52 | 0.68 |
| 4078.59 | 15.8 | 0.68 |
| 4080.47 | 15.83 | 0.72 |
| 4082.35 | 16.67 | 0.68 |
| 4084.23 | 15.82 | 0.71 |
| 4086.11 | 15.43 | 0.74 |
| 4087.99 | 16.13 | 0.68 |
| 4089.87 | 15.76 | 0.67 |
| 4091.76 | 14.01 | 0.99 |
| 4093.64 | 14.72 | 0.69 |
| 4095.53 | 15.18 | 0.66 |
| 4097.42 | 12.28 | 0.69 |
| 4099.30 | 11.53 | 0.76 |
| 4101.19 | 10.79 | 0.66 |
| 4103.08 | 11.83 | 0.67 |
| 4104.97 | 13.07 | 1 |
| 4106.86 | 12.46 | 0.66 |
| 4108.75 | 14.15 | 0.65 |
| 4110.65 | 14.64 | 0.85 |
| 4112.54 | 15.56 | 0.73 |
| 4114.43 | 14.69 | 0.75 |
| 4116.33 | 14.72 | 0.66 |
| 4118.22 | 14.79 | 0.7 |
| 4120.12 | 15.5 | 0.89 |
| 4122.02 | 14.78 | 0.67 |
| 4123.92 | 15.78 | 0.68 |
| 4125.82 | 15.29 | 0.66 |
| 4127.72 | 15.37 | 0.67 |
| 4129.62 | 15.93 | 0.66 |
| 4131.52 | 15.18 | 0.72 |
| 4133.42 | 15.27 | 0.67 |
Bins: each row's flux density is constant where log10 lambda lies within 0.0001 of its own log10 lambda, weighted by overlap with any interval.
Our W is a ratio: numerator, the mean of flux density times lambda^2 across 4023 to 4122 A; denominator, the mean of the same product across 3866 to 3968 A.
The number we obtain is 1.6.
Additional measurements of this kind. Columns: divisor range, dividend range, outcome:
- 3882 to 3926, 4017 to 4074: 1.52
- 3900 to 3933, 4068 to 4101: 1.41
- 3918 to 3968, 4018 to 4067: 1.71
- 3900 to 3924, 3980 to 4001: 1.22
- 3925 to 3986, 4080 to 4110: 1.54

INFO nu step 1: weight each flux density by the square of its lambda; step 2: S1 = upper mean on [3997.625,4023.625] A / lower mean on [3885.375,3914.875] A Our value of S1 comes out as 1.54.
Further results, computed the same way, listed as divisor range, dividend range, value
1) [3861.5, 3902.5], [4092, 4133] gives 1.51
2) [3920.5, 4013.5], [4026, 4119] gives 1.36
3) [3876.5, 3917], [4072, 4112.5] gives 1.42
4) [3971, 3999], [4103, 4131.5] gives 1.19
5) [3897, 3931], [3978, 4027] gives 1.39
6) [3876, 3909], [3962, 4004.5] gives 1.21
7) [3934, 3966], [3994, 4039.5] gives 1.64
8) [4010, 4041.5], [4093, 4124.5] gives 0.89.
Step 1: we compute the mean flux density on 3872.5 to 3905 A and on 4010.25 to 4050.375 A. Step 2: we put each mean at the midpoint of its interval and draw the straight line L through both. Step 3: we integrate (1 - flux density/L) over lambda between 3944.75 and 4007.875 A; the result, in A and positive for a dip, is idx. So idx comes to 7.5 A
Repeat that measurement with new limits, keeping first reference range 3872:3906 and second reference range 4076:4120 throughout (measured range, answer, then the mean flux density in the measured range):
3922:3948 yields 5.8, 8.82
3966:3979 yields 4.3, 8.04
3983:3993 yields -2.2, 15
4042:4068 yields -3.8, 15.6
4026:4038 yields -2.6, 16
